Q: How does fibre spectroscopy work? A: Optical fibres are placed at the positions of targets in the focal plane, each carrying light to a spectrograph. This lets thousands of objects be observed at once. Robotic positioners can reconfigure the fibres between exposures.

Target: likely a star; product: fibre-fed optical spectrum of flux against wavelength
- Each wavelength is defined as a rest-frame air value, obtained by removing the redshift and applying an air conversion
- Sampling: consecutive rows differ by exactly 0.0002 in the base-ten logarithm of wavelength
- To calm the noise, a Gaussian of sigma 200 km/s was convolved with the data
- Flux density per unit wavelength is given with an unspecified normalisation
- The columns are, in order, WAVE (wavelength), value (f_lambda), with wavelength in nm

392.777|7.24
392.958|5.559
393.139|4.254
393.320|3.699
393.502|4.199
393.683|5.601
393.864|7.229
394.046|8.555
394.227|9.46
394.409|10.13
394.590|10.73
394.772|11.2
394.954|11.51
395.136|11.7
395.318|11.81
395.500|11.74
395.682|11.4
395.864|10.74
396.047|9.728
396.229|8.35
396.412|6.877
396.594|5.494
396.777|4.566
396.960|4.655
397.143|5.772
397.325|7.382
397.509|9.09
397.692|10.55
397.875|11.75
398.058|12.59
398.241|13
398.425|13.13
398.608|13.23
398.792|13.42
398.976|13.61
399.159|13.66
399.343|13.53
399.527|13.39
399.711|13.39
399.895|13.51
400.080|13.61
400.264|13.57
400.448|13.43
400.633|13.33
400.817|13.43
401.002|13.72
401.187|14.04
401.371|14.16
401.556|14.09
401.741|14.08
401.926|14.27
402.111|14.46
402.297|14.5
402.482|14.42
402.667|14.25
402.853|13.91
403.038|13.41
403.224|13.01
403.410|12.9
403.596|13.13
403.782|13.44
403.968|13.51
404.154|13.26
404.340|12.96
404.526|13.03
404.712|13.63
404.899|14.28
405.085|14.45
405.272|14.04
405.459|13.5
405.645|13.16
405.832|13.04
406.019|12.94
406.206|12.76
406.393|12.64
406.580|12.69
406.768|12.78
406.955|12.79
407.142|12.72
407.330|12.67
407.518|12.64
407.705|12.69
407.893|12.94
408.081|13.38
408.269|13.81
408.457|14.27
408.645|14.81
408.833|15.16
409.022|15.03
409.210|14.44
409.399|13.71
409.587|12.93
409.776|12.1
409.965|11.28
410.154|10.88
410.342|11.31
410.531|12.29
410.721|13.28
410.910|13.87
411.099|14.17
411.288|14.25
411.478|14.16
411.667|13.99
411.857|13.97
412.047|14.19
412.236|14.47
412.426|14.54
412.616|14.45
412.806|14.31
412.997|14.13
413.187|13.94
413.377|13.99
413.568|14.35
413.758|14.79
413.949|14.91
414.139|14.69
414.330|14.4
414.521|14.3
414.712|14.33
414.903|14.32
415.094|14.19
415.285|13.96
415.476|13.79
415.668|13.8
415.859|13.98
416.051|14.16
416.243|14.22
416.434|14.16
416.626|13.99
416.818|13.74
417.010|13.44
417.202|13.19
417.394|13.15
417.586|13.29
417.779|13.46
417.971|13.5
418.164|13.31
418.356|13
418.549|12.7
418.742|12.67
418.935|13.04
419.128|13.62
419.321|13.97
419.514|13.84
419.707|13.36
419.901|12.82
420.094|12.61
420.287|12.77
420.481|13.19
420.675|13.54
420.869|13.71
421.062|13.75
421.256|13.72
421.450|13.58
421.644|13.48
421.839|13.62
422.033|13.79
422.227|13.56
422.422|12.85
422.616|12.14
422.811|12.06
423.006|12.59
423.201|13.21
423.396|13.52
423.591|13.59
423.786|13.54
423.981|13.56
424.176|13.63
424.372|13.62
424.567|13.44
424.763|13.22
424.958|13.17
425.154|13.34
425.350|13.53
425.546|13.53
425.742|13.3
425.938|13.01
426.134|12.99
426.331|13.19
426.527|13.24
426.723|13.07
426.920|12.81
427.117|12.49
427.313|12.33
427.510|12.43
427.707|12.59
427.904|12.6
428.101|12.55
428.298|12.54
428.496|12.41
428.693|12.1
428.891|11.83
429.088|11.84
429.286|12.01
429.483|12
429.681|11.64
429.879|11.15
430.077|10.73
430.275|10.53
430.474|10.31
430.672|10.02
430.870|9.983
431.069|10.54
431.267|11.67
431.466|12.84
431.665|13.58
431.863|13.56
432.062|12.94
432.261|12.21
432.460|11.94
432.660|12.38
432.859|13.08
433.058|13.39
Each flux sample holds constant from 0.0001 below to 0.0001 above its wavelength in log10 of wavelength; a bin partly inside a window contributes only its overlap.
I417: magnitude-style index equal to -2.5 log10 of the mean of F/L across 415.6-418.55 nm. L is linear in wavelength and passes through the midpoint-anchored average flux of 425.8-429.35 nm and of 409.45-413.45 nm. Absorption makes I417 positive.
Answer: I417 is -0.036 mag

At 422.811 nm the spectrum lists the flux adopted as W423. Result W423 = 12.06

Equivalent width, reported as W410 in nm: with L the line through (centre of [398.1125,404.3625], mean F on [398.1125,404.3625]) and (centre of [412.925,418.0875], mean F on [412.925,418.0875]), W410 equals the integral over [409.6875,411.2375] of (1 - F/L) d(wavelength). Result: 0.16 nm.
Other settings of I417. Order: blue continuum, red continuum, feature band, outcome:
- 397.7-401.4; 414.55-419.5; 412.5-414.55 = -0.06 mag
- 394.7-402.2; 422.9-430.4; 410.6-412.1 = -0.15 mag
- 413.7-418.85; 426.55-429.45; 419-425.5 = -0.02 mag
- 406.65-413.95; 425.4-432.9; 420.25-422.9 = -0.04 mag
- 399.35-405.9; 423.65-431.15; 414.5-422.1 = -0.06 mag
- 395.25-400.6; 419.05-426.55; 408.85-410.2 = -0.09 mag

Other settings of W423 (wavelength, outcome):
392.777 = 7.24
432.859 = 13.08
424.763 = 13.22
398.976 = 13.61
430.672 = 10.02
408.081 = 13.38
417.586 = 13.29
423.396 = 13.52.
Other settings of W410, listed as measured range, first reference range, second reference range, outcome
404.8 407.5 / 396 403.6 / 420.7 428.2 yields -0.177 nm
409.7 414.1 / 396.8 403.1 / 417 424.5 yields -0.220 nm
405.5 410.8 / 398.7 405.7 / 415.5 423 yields 0.206 nm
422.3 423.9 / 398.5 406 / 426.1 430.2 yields -0.051 nm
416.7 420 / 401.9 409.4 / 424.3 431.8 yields -0.117 nm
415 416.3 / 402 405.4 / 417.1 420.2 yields -0.067 nm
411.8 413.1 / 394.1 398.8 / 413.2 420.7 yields -0.144 nm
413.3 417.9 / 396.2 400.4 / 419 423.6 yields -0.489 nm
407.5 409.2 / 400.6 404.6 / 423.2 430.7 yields -0.064 nm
